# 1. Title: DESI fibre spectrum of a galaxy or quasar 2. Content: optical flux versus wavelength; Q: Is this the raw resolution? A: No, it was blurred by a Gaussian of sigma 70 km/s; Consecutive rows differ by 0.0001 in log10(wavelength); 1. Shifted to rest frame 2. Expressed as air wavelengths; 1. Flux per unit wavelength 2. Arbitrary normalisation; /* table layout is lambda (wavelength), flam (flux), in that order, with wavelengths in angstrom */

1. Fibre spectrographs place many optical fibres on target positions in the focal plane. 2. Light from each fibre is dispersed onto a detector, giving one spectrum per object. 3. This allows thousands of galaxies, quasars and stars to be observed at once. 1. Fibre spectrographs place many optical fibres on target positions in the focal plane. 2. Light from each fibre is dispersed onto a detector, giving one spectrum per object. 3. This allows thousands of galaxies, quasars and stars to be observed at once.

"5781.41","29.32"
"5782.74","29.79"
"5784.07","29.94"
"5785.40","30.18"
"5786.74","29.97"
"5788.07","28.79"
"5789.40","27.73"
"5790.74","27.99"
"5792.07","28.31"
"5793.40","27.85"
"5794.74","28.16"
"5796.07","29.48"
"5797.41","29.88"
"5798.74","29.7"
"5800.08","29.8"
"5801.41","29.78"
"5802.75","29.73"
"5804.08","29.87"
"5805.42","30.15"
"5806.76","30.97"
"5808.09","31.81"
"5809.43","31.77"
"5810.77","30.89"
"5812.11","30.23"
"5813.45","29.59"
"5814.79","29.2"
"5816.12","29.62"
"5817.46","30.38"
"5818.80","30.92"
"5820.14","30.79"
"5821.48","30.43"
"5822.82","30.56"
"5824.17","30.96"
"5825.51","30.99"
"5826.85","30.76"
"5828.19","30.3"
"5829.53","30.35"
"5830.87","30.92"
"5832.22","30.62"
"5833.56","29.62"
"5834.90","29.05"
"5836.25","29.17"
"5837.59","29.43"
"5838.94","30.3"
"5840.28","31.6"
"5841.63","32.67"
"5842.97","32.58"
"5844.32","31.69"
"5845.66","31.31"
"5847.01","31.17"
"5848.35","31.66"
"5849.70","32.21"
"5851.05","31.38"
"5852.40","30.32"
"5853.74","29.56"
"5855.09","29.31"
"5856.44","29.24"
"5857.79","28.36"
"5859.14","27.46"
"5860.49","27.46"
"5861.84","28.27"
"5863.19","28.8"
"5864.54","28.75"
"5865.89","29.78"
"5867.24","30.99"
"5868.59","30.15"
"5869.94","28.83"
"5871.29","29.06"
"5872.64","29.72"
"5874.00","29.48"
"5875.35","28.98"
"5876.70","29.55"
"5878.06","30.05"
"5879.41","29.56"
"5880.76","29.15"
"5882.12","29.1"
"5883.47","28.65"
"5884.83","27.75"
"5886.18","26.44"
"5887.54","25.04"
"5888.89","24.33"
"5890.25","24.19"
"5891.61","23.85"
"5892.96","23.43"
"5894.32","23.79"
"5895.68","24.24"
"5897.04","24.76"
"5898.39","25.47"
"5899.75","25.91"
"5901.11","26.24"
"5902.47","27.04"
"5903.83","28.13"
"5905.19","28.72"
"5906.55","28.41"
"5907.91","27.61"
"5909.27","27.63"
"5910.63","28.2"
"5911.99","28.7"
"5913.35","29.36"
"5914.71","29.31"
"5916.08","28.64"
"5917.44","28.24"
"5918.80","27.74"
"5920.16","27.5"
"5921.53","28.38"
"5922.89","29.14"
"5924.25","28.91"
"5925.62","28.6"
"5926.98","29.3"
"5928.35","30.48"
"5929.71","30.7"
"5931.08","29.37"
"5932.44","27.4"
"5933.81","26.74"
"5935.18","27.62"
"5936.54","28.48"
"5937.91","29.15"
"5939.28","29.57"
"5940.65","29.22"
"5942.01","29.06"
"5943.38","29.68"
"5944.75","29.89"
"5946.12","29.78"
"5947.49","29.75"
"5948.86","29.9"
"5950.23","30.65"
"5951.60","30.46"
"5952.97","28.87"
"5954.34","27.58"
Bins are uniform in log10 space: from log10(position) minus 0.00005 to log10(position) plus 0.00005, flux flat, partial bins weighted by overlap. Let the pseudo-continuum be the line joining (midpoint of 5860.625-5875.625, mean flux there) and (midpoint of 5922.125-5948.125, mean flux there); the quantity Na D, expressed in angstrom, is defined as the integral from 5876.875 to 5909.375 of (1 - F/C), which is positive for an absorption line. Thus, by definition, 2.8 angstrom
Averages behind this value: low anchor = 29.3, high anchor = 29.1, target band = 26.7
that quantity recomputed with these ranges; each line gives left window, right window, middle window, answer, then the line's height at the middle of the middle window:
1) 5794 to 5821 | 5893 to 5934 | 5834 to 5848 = -0.72 angstrom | 29.4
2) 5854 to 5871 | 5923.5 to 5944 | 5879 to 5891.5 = 0.88 angstrom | 29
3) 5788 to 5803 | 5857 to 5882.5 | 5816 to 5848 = -1.85 angstrom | 29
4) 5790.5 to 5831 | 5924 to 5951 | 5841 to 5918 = 3.11 angstrom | 29.6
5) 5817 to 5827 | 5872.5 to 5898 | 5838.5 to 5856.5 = -1.22 angstrom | 29.2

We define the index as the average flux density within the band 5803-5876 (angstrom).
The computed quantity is 30.2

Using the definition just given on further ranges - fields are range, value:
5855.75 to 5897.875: 27.7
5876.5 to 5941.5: 27.7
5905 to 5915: 28.5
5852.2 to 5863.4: 28.7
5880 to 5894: 26.2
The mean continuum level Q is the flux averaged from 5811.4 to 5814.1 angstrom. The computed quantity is 29.9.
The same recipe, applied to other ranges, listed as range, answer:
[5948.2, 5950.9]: 30.3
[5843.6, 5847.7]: 31.4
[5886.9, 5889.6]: 24.7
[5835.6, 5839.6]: 29.6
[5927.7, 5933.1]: 29.5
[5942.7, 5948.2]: 29.8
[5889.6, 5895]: 23.8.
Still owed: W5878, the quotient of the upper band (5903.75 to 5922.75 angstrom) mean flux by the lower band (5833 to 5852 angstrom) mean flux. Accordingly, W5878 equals 0.9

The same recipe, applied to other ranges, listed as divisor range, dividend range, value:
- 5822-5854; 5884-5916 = 0.86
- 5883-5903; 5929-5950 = 1.15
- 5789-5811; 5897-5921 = 0.94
